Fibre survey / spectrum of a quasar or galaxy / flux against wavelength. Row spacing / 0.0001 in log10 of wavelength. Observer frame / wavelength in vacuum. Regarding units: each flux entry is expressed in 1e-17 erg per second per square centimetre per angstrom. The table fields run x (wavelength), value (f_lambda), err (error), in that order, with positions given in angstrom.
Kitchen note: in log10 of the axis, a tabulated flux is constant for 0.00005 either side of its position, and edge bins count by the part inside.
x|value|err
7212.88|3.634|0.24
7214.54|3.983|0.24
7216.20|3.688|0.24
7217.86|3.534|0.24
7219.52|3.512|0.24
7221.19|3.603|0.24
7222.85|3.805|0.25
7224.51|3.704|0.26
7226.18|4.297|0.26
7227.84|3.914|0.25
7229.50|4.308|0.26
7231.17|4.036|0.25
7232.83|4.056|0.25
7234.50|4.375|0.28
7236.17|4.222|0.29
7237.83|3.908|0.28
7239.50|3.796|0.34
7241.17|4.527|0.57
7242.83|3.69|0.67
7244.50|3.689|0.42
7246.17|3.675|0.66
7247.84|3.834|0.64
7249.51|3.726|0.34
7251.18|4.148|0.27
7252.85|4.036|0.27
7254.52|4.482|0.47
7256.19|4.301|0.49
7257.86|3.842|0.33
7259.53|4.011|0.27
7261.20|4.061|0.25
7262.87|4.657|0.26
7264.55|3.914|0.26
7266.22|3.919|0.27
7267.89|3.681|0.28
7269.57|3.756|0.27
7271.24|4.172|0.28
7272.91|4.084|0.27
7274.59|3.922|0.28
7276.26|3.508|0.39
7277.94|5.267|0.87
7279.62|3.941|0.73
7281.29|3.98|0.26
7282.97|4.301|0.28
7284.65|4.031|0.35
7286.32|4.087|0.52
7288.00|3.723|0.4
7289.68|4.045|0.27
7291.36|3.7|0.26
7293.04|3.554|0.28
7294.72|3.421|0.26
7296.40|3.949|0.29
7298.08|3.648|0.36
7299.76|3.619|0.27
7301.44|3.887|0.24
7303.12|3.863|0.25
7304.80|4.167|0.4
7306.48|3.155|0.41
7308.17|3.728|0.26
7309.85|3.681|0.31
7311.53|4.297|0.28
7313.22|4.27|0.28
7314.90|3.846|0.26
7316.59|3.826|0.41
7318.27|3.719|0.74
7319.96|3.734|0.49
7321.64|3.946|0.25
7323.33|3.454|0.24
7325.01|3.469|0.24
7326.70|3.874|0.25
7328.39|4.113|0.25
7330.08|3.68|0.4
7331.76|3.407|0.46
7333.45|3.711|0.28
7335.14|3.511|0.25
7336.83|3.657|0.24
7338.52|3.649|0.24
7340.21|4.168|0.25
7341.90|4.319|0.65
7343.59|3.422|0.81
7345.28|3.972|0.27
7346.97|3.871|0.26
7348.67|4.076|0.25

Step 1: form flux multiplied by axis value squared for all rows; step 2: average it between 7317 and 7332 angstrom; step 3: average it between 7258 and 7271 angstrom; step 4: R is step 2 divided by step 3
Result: 0.95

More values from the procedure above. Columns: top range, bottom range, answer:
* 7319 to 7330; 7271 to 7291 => 0.93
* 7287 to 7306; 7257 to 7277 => 0.96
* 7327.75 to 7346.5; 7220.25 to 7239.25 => 0.97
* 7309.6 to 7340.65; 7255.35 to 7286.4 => 0.94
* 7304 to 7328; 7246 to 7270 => 0.96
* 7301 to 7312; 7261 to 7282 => 0.95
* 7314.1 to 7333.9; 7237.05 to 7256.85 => 0.96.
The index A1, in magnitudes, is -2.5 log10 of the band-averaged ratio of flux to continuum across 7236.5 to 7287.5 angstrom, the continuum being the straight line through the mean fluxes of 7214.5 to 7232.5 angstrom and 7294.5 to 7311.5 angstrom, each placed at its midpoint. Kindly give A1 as -0.06 mag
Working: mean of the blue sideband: 3.85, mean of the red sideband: 3.75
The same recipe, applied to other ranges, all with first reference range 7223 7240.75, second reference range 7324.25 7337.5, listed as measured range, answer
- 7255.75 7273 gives -0.03 mag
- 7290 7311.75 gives 0.02 mag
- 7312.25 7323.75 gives -0.03 mag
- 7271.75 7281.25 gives -0.07 mag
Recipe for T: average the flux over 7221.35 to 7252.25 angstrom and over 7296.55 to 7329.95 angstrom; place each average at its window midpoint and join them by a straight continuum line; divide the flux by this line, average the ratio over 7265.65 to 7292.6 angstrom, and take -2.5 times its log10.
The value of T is -0.03 mag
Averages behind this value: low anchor 3.98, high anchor 3.81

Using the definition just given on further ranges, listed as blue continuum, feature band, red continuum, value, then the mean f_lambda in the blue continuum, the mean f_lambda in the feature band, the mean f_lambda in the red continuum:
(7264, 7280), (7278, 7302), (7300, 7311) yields 0.00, 4.02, 3.89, 3.76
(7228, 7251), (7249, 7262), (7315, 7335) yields -0.04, 3.99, 4.09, 3.72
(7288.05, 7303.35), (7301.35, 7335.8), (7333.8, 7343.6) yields 0.00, 3.74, 3.78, 3.81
